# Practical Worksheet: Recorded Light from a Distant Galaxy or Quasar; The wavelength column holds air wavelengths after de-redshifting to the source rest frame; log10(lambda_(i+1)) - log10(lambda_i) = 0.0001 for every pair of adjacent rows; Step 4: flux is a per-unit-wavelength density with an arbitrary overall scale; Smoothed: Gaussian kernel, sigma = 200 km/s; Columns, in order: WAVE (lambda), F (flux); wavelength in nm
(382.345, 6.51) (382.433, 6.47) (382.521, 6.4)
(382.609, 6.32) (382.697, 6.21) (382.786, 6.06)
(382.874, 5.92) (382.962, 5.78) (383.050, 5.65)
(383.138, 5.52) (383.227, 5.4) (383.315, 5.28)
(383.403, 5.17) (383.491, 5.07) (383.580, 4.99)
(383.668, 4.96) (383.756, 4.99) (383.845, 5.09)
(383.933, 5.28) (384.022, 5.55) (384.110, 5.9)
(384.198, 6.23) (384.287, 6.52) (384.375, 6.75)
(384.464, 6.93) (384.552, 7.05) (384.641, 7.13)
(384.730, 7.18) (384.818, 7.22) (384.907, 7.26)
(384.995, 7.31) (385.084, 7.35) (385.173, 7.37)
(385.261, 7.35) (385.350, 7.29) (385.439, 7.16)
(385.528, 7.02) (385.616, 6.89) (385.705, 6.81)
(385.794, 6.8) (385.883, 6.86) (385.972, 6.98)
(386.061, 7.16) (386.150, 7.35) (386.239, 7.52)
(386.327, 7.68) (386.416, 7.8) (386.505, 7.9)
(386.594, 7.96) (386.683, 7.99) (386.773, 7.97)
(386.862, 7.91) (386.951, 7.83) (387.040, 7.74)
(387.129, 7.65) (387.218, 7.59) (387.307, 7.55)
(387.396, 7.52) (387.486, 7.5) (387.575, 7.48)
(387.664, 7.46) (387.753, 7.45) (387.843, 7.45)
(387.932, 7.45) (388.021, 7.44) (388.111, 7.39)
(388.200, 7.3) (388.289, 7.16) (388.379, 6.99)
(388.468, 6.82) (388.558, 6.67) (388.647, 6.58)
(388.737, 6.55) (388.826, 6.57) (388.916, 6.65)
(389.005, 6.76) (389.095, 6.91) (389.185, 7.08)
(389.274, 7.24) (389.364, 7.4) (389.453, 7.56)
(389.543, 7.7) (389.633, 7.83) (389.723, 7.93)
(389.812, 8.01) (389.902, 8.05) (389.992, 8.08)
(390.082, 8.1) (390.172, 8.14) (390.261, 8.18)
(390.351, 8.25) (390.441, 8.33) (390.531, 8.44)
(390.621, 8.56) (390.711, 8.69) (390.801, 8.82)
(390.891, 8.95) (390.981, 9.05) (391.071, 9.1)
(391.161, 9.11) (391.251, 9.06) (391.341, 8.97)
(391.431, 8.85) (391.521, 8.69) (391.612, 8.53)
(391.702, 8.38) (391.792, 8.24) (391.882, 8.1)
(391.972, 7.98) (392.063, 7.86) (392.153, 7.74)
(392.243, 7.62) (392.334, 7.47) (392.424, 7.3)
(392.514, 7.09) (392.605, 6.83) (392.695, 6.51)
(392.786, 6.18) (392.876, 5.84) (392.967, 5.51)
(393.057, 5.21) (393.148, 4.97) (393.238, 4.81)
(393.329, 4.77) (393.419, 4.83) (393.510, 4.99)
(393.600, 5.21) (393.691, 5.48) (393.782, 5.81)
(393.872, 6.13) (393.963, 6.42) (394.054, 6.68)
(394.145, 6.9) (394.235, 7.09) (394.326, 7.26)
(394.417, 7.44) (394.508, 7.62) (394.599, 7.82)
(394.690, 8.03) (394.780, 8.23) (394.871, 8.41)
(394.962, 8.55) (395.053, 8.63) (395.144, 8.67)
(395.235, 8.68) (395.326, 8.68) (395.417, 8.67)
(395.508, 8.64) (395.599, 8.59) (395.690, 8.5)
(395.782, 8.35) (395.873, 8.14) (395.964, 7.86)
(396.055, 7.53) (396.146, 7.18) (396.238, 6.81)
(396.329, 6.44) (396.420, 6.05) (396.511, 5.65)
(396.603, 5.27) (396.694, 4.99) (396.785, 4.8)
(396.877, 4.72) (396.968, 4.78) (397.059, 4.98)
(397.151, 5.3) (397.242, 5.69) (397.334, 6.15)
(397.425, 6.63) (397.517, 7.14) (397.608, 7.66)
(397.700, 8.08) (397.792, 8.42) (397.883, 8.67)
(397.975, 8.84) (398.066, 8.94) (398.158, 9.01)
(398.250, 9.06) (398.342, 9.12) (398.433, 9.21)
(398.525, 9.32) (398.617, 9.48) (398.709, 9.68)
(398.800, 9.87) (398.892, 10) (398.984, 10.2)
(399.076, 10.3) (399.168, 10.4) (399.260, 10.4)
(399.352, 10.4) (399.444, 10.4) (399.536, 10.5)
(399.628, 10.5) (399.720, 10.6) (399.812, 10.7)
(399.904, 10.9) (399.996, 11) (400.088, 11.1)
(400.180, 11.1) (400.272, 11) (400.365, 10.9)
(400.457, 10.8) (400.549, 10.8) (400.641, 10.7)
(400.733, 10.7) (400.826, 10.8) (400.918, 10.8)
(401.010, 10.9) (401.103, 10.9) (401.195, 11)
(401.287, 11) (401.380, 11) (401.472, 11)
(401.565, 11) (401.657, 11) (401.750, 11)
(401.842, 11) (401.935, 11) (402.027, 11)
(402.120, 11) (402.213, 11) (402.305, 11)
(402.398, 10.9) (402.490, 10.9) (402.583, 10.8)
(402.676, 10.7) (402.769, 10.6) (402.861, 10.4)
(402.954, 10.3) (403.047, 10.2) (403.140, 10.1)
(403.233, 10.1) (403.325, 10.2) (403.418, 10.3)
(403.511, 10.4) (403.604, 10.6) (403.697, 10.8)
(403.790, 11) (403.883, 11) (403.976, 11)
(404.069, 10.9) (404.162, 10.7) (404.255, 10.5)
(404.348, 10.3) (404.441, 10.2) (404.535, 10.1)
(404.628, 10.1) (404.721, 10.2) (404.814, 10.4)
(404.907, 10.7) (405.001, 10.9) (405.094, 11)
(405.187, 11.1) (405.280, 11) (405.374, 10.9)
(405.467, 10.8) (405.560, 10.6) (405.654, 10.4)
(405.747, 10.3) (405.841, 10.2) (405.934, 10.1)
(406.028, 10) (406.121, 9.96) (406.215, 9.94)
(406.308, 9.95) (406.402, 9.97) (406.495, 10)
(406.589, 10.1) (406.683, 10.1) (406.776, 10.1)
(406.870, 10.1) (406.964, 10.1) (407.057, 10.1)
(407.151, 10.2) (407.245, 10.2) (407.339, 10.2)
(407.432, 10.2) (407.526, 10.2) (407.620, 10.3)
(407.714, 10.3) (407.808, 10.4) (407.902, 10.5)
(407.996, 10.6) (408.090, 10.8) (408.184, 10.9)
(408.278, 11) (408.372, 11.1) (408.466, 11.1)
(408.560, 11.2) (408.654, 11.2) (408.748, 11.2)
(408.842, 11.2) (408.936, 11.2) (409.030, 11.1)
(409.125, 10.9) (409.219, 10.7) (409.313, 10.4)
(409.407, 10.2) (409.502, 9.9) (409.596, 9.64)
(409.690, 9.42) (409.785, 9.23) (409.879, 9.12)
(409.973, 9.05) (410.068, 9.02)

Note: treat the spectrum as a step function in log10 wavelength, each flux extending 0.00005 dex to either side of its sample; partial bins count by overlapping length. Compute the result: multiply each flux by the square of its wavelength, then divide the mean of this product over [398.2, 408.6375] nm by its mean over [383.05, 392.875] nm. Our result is 1.55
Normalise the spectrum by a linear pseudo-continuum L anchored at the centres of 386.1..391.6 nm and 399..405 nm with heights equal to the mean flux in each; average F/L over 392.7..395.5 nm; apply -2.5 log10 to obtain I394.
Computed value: 0.30 mag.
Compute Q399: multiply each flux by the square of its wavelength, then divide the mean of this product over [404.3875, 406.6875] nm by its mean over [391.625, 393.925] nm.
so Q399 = 1.7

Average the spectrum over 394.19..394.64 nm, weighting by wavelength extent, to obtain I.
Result 7.44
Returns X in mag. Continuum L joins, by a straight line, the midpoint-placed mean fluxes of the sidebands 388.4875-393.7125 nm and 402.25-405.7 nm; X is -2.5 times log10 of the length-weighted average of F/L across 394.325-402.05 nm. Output 0.03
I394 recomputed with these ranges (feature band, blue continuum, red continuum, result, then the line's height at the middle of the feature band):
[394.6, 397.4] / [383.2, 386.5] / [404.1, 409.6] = 0.20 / 8.56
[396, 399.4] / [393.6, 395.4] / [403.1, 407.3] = 0.08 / 8.34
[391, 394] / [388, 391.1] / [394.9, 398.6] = 0.09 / 7.6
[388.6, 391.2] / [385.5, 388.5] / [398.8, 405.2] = 0.03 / 8.06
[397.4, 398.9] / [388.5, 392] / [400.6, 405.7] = 0.11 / 9.66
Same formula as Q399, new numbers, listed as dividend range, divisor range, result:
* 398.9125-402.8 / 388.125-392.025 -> 1.44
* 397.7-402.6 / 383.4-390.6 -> 1.55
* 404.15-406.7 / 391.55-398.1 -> 1.56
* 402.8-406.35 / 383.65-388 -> 1.62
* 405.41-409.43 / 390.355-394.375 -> 1.56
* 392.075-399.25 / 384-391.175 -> 1.02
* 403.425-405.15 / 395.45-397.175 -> 1.68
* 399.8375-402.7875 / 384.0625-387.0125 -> 1.64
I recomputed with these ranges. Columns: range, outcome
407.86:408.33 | 10.8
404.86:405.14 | 10.9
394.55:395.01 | 8.21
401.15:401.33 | 11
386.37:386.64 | 7.89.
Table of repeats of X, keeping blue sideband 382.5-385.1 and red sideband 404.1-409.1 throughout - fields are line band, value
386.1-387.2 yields -0.174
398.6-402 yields -0.154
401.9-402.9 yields -0.125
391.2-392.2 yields -0.110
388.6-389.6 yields 0.014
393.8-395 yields 0.104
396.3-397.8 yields 0.401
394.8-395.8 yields -0.035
